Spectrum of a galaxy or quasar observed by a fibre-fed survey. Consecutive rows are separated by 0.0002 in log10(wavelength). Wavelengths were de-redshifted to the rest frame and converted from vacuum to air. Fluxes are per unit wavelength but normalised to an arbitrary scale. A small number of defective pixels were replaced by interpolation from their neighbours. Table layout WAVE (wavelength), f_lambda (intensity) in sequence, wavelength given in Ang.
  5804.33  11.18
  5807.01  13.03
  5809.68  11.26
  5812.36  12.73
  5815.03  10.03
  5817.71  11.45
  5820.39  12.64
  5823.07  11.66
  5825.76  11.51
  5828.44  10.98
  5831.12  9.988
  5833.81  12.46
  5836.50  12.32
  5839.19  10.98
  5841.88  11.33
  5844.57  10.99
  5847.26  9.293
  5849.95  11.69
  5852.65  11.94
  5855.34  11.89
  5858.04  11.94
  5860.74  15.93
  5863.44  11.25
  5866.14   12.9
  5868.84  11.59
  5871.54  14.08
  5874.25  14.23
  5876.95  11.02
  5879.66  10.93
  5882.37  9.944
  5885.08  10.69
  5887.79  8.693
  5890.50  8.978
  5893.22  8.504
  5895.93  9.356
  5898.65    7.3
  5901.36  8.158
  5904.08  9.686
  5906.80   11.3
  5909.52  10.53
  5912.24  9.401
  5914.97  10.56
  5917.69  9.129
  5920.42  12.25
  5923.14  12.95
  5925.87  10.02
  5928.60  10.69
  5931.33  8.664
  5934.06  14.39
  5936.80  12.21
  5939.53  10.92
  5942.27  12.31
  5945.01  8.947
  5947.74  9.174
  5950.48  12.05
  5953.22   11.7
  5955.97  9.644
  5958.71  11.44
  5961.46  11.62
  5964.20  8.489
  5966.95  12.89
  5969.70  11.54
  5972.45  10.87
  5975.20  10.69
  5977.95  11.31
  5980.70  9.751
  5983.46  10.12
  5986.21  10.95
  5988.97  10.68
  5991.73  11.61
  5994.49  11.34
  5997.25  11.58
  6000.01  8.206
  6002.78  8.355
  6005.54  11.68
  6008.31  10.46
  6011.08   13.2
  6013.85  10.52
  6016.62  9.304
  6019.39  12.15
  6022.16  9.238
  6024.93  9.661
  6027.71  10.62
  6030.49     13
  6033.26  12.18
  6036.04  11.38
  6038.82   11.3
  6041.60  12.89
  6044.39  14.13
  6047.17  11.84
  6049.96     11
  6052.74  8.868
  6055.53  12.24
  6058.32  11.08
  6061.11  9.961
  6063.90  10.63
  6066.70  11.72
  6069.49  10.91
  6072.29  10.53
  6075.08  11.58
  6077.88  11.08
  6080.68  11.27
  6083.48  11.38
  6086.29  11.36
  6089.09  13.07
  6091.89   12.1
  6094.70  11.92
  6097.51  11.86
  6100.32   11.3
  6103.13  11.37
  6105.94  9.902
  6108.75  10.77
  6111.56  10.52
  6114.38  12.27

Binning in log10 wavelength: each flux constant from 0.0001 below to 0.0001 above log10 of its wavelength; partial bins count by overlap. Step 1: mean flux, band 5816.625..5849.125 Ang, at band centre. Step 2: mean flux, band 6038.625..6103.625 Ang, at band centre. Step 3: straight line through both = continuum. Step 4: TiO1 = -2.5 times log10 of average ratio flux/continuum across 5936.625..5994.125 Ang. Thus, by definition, 0.051 mag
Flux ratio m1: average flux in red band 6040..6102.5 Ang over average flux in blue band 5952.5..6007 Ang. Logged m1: 1.1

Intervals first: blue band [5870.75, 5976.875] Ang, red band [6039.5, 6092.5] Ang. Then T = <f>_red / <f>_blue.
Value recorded 1.07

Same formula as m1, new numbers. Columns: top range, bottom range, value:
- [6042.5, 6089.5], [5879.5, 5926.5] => 1.14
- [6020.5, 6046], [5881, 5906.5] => 1.27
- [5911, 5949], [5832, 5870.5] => 0.91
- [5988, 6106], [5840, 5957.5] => 1.03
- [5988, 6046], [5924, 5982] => 1.02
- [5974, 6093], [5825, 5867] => 0.95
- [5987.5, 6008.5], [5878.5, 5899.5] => 1.12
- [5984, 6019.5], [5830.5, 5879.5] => 0.89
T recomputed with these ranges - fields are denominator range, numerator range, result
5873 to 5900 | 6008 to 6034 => 1.11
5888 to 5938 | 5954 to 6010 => 1.05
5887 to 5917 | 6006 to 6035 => 1.19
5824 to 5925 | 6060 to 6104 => 1.04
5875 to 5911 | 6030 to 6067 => 1.19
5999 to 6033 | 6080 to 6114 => 1.08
